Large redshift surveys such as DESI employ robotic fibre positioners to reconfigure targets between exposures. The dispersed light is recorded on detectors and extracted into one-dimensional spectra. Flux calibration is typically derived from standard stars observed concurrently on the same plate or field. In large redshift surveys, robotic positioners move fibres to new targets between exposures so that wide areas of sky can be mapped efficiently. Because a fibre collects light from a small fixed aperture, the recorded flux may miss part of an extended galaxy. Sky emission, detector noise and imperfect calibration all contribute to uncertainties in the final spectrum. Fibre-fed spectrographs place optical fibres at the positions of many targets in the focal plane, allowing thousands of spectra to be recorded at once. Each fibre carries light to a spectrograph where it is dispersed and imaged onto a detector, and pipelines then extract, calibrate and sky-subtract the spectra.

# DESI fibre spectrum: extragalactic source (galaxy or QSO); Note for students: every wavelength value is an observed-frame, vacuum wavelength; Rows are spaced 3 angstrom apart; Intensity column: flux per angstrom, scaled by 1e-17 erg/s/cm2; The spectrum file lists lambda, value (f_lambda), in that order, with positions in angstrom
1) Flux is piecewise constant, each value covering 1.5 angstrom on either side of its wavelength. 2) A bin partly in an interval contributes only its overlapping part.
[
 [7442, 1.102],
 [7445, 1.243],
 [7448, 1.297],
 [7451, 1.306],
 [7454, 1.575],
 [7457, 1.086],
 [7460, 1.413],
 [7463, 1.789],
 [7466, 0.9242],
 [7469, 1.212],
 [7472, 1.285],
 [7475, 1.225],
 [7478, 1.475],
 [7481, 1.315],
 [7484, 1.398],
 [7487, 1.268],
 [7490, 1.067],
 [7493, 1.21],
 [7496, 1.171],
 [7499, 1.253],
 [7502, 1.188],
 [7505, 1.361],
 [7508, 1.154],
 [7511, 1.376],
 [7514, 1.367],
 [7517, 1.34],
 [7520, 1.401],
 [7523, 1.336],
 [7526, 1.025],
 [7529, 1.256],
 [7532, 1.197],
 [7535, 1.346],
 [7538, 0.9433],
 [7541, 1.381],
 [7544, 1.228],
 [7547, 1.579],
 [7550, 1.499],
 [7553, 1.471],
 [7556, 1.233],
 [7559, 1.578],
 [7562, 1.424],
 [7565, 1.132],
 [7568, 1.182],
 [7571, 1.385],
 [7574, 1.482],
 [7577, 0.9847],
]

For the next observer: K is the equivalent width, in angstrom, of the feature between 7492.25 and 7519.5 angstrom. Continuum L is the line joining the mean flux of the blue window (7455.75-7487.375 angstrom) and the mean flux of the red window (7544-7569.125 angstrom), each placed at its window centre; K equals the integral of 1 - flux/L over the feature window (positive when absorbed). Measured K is 1.3 angstrom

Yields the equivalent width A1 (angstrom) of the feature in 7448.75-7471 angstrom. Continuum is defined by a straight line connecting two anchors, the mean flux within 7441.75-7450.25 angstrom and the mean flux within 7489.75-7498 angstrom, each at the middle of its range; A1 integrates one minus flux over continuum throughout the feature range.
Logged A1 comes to -2.0 angstrom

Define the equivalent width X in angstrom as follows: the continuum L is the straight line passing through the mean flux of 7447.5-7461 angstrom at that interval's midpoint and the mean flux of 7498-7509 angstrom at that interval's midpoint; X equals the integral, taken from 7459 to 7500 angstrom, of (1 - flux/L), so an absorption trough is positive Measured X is 0.1 angstrom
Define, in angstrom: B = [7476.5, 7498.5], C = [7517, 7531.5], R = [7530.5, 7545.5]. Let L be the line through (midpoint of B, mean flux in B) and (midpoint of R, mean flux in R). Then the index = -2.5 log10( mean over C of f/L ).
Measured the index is -0.023 mag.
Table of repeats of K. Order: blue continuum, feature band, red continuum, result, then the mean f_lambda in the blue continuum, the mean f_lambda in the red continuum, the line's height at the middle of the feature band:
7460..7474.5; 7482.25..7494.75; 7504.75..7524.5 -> 0.79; 1.31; 1.33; 1.32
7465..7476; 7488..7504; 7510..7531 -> 0.62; 1.17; 1.3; 1.23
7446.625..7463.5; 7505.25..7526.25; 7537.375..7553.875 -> 1.05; 1.39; 1.37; 1.37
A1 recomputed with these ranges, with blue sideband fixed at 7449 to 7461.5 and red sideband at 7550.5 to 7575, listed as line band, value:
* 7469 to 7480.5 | 0.3 angstrom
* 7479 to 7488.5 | 0.1 angstrom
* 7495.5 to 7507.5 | 1.0 angstrom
